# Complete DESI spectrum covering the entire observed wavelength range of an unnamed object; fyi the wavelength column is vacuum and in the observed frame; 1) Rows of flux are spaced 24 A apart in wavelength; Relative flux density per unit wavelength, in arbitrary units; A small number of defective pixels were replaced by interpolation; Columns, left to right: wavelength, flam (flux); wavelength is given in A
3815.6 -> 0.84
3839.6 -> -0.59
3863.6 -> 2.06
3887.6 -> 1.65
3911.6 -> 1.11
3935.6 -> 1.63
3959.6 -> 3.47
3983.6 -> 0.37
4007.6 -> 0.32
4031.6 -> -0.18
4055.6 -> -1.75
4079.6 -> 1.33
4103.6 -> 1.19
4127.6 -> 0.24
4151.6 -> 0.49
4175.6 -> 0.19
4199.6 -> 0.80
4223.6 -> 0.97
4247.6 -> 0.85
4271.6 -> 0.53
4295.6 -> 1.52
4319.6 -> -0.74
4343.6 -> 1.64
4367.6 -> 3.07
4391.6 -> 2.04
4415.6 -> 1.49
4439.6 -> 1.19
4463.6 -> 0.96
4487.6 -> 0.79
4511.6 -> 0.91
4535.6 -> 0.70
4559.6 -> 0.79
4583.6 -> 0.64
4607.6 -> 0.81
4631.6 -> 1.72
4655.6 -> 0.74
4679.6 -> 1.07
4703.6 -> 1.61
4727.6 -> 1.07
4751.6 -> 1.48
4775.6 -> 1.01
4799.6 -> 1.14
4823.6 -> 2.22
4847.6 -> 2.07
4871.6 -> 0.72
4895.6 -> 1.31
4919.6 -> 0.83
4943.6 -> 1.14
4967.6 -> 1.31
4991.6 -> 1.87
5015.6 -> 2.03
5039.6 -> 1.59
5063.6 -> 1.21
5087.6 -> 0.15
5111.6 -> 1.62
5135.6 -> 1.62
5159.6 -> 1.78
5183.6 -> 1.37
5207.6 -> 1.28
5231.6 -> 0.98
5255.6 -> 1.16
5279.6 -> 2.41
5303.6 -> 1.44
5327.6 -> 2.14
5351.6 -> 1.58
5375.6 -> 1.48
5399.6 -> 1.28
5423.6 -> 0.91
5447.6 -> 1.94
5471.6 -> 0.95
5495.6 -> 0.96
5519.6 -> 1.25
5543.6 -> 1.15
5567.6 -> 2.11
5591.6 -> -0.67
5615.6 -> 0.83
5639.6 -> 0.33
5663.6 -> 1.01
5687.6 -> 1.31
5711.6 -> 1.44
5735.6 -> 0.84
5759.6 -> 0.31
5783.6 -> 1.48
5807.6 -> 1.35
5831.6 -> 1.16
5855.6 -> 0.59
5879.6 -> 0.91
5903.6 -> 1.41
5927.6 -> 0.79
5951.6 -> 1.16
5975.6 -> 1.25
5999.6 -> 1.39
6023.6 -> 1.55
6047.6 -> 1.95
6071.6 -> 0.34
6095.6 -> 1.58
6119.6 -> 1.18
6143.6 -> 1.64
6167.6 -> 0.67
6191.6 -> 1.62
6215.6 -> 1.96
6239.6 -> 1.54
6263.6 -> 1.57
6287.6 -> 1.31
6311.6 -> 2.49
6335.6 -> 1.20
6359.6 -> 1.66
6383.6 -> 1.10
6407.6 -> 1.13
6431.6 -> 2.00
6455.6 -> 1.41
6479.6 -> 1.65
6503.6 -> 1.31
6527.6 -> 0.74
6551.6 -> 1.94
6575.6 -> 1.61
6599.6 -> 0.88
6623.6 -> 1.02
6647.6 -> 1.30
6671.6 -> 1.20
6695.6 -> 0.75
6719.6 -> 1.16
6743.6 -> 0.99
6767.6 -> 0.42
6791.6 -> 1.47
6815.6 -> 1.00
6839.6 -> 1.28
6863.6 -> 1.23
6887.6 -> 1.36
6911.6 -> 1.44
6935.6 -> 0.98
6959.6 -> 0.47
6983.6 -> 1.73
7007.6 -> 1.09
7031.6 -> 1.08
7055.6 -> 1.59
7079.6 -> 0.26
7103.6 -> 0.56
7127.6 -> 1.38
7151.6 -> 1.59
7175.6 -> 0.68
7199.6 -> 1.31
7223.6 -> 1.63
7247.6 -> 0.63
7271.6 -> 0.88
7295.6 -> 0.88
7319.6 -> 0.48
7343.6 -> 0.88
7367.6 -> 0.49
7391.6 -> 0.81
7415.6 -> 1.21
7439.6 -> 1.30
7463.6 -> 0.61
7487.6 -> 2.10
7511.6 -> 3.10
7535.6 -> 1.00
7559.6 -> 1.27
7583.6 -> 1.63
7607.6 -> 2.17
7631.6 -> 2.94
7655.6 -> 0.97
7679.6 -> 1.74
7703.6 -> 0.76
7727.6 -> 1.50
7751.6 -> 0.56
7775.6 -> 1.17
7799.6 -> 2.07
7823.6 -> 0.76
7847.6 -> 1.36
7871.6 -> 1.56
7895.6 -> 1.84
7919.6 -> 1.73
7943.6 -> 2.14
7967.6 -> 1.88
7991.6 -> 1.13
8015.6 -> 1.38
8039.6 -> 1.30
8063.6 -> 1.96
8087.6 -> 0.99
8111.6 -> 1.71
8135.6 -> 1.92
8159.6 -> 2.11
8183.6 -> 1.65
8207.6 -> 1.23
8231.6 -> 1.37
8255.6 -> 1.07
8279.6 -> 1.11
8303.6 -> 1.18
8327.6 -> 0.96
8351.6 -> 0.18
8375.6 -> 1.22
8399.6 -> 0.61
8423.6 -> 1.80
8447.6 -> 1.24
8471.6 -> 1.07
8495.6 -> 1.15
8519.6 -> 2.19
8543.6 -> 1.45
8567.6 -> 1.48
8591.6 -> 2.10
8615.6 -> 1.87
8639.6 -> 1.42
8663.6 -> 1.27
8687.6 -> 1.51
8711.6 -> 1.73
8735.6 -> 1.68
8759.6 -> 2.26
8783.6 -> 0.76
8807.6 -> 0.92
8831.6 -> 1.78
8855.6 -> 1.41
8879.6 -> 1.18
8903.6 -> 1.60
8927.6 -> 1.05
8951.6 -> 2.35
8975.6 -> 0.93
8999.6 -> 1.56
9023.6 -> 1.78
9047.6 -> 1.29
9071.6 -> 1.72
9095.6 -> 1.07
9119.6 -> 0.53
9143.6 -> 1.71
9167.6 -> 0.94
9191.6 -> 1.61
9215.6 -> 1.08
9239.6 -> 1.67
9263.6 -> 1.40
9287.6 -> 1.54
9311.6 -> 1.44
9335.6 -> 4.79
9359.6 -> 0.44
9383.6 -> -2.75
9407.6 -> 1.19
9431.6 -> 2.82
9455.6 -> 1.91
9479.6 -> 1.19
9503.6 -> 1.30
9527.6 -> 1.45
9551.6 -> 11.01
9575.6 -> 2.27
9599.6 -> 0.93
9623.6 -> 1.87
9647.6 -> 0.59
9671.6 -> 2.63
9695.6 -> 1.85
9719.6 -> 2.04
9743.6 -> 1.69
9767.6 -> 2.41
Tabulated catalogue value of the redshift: 1.011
